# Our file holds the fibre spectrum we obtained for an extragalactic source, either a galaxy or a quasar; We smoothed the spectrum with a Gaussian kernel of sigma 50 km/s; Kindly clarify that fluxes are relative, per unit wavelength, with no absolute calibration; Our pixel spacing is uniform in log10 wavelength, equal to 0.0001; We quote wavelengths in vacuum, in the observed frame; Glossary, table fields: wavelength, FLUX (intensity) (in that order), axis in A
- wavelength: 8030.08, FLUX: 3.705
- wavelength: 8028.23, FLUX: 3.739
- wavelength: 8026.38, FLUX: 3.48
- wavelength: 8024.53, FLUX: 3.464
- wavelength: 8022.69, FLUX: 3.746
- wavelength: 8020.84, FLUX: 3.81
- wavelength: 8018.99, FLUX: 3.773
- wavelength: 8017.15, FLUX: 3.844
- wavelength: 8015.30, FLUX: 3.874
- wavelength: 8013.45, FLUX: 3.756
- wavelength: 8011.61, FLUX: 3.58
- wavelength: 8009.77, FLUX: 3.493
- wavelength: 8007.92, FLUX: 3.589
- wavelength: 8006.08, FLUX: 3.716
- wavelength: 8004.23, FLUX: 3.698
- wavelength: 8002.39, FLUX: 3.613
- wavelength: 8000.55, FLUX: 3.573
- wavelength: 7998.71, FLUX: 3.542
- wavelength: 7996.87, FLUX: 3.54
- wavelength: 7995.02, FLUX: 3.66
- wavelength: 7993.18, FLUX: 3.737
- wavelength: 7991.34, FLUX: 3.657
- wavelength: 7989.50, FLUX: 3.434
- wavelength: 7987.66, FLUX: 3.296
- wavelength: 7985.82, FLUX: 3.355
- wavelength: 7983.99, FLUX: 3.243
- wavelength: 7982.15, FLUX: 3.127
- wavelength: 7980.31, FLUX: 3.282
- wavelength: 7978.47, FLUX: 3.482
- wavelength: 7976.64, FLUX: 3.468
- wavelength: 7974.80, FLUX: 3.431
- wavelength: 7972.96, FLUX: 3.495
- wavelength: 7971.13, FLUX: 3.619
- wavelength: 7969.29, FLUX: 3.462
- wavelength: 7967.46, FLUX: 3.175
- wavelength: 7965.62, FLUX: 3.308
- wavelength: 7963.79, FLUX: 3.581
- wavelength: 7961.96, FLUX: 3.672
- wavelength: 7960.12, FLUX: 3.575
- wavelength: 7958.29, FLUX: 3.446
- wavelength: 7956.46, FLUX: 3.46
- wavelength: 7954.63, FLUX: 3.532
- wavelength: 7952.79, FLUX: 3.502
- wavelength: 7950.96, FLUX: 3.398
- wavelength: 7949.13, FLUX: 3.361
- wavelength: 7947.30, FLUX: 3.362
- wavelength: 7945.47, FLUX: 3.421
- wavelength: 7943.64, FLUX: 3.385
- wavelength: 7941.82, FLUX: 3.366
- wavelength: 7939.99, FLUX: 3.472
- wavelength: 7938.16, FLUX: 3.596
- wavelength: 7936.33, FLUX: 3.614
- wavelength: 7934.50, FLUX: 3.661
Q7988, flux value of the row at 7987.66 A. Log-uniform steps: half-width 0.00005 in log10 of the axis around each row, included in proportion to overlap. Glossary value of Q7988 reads 3.296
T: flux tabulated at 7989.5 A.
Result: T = 3.434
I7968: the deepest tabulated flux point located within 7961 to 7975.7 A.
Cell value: 3.175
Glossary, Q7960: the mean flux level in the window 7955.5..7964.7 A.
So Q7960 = 3.55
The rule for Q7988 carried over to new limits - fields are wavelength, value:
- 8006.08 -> 3.716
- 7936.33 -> 3.614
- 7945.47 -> 3.421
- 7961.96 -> 3.672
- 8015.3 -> 3.874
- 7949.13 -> 3.361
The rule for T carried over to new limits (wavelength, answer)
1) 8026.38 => 3.48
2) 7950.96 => 3.398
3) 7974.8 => 3.431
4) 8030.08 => 3.705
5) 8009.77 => 3.493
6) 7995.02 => 3.66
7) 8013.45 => 3.756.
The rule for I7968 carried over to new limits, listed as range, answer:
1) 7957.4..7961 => 3.446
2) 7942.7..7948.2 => 3.362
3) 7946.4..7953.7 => 3.361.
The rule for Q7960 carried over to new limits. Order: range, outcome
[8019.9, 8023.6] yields 3.77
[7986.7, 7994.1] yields 3.53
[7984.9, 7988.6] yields 3.33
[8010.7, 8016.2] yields 3.74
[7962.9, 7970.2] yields 3.38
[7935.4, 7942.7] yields 3.51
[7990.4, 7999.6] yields 3.62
